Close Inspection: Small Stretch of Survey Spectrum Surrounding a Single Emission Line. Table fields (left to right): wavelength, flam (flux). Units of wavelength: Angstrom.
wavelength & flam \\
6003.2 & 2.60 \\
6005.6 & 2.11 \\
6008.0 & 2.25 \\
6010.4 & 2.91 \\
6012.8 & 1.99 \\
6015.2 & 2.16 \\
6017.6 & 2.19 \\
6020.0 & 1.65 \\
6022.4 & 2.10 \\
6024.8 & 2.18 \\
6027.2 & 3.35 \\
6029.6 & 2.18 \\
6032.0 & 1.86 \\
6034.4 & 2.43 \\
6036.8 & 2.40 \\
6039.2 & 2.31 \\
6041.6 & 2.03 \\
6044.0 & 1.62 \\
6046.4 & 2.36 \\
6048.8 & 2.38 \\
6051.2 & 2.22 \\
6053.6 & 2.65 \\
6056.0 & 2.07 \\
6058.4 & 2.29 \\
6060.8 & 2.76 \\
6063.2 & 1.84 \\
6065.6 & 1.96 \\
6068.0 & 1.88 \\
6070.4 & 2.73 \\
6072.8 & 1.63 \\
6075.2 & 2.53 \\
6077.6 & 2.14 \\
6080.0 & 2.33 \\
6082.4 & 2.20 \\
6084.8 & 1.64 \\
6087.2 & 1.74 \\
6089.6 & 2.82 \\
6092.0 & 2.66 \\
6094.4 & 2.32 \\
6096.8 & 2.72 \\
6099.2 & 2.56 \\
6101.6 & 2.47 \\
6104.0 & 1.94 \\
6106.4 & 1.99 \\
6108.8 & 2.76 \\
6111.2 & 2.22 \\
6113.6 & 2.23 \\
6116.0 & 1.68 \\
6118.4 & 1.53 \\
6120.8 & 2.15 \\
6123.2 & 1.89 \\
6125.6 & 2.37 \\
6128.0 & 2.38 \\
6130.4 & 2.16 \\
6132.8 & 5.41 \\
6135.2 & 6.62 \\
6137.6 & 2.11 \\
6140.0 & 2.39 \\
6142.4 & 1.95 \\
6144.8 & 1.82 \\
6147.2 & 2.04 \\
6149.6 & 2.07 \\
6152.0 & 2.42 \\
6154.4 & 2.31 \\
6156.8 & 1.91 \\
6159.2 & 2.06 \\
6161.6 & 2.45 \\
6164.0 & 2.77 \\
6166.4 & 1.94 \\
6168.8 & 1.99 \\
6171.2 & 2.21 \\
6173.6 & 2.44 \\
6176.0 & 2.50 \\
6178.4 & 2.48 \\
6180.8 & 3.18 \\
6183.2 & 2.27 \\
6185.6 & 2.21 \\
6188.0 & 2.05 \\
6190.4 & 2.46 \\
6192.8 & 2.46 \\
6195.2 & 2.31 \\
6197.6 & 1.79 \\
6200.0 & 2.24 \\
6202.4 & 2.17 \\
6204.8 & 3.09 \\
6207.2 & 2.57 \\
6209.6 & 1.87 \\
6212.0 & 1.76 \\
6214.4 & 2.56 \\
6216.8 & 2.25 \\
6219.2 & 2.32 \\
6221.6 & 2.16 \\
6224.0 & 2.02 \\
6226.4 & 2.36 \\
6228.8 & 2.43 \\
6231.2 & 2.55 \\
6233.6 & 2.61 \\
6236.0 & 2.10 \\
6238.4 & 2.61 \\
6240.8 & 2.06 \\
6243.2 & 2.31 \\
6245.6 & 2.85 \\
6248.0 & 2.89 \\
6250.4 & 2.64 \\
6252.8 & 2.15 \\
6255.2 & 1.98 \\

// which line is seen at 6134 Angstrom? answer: Hbeta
